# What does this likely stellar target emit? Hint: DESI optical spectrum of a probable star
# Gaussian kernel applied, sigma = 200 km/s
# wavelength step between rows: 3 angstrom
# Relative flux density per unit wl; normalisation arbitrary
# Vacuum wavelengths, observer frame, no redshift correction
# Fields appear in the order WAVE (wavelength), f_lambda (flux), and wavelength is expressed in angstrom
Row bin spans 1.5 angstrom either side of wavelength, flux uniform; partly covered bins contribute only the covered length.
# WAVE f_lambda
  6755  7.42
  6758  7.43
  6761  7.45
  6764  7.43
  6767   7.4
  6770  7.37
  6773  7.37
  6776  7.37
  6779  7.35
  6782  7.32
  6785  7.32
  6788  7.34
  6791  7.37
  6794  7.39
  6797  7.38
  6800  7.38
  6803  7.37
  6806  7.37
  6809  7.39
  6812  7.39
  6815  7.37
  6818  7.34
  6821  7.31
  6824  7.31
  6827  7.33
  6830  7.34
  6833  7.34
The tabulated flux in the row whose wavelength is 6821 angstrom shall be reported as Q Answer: 7.31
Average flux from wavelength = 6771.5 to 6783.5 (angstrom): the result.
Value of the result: 7.35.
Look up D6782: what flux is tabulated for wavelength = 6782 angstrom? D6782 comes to 7.32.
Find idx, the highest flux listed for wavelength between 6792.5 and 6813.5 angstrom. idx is 7.39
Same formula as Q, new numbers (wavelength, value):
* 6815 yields 7.37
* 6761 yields 7.45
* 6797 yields 7.38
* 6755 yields 7.42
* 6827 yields 7.33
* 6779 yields 7.35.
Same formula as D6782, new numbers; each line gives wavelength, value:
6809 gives 7.39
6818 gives 7.34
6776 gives 7.37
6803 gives 7.37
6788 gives 7.34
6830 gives 7.34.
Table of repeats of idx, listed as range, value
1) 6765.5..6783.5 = 7.4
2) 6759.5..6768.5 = 7.45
